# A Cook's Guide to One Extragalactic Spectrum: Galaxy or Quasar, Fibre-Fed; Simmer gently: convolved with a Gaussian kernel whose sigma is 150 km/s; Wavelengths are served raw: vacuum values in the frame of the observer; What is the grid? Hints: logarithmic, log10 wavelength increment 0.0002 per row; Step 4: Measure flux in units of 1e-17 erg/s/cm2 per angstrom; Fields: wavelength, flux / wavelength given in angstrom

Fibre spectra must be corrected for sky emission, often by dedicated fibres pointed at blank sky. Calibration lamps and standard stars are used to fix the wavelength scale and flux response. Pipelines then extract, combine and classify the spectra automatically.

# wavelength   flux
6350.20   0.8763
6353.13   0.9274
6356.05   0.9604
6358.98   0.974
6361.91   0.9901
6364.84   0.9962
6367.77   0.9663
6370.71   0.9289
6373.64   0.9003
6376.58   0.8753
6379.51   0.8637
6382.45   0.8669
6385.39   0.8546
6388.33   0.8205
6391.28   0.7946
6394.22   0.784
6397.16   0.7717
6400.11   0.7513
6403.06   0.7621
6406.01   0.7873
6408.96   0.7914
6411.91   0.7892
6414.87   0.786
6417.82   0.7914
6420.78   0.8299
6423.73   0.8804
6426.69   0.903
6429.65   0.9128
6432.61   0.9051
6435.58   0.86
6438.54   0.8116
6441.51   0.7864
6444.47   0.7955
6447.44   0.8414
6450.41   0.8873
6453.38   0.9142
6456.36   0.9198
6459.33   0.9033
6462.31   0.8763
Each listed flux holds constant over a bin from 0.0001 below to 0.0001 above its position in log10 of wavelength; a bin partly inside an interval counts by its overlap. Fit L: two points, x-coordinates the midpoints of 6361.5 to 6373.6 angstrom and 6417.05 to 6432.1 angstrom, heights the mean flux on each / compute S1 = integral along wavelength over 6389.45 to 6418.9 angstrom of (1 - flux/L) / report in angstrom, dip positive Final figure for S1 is 3.9 angstrom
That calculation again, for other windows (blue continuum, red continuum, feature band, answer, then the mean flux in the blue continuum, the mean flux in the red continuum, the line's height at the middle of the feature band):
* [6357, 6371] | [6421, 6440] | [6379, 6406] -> 3.7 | 0.974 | 0.876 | 0.932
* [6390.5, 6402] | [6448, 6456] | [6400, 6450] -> 0.6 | 0.774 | 0.896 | 0.837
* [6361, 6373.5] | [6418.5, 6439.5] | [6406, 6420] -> 1.6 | 0.962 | 0.87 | 0.894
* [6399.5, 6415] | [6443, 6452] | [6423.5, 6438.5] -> -1.3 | 0.778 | 0.842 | 0.816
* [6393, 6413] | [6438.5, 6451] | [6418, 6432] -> -1.3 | 0.776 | 0.822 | 0.8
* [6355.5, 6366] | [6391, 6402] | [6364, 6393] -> -0.2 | 0.981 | 0.773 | 0.878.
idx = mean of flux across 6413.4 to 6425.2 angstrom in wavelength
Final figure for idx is 0.823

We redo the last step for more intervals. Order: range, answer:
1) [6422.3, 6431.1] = 0.899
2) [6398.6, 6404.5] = 0.756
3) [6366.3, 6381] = 0.907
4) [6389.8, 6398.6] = 0.784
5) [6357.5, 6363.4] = 0.982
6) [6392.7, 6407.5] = 0.772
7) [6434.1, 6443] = 0.82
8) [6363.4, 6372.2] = 0.963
